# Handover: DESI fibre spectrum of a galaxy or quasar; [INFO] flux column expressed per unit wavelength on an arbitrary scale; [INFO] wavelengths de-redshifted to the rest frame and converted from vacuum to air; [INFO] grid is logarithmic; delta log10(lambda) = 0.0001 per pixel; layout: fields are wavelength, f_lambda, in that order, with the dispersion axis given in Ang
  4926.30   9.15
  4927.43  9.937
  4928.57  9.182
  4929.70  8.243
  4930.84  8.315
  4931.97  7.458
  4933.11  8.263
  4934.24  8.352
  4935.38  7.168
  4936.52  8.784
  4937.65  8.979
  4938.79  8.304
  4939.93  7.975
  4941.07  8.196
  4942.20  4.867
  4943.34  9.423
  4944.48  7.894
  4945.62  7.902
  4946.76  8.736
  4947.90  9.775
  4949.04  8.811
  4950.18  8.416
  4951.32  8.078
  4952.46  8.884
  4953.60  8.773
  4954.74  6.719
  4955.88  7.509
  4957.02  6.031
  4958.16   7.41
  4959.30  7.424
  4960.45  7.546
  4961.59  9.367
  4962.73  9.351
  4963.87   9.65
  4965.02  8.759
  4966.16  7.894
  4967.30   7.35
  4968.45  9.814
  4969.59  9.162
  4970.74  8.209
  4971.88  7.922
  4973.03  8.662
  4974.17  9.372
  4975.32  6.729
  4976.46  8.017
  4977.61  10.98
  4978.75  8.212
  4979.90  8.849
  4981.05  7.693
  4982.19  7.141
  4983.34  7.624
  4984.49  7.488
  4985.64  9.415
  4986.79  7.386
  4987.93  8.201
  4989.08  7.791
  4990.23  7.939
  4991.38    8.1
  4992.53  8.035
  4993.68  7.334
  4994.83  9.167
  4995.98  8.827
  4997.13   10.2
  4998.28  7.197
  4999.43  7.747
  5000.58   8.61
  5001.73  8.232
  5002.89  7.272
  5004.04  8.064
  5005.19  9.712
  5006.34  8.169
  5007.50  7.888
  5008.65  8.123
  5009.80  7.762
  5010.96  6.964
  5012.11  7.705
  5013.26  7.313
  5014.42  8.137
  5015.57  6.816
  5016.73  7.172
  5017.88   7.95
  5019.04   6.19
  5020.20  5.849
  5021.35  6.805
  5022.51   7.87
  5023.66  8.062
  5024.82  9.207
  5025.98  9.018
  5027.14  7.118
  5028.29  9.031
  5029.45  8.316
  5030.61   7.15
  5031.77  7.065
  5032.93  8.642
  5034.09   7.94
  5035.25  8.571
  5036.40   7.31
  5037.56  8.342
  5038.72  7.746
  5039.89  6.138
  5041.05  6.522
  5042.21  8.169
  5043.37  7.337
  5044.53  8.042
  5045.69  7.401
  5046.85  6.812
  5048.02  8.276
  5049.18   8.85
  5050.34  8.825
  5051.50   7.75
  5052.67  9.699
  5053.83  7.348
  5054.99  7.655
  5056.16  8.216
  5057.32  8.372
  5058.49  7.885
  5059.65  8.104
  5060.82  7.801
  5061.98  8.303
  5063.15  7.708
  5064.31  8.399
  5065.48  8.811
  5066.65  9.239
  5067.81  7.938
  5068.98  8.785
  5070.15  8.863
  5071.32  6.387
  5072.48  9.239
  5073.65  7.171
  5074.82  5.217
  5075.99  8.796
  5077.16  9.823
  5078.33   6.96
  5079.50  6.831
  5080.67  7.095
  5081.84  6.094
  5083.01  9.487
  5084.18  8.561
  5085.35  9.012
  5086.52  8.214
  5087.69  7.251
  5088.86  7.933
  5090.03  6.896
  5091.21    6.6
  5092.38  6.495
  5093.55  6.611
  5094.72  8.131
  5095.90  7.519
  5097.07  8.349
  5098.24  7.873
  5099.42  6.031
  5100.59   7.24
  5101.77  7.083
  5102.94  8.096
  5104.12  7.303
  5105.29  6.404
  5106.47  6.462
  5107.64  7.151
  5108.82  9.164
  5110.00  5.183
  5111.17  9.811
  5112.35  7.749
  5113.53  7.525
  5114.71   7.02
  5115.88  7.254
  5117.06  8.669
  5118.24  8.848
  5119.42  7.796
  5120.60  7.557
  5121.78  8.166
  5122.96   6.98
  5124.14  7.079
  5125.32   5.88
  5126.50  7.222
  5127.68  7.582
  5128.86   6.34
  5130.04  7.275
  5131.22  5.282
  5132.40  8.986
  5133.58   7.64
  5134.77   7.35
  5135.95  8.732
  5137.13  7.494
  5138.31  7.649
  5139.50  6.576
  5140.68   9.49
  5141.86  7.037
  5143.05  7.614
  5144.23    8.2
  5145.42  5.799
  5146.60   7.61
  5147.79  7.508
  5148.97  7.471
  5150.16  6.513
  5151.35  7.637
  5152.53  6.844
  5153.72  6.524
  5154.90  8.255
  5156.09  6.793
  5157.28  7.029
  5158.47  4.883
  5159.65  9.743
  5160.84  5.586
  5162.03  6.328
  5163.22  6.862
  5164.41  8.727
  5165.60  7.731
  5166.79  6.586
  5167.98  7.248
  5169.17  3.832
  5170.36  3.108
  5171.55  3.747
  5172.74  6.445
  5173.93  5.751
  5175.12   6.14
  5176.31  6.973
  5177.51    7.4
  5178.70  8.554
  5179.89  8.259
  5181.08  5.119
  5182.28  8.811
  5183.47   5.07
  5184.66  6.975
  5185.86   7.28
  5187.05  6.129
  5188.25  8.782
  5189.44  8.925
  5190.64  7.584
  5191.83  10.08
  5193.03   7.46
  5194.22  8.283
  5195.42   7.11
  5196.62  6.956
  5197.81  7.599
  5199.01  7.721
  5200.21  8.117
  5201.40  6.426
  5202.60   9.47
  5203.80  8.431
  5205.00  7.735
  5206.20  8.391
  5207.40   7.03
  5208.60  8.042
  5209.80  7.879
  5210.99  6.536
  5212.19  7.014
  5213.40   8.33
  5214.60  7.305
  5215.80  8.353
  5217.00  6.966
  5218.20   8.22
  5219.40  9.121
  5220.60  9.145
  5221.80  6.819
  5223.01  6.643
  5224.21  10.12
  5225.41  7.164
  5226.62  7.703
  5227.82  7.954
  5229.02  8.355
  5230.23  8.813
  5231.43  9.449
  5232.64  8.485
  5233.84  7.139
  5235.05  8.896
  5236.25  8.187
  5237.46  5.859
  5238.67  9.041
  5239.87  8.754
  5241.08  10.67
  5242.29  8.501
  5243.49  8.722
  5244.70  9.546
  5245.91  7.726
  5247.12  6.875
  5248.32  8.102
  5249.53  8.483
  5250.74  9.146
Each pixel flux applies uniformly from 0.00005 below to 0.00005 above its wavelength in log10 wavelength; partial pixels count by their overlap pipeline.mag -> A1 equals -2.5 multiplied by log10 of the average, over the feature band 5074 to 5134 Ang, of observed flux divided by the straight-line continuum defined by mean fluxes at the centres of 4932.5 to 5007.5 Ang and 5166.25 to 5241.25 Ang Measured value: 0.05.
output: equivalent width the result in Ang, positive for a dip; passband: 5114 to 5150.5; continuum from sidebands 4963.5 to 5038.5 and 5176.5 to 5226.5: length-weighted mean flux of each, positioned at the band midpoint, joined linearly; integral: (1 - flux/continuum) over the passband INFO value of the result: 1.9 Ang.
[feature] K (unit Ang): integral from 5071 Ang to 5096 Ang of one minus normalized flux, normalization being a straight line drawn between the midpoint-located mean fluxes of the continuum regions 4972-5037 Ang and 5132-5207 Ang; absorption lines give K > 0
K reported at 0.2 Ang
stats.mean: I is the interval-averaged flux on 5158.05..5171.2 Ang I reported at 6.39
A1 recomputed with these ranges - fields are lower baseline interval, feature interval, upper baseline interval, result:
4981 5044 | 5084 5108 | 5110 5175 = 0.00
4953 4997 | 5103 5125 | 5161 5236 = 0.03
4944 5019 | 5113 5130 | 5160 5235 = 0.04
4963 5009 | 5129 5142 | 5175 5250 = 0.07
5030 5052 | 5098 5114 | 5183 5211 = 0.05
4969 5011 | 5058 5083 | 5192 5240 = 0.03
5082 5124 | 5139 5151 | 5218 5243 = 0.06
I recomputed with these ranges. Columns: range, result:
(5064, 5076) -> 8.03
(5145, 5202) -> 7.01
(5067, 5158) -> 7.49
